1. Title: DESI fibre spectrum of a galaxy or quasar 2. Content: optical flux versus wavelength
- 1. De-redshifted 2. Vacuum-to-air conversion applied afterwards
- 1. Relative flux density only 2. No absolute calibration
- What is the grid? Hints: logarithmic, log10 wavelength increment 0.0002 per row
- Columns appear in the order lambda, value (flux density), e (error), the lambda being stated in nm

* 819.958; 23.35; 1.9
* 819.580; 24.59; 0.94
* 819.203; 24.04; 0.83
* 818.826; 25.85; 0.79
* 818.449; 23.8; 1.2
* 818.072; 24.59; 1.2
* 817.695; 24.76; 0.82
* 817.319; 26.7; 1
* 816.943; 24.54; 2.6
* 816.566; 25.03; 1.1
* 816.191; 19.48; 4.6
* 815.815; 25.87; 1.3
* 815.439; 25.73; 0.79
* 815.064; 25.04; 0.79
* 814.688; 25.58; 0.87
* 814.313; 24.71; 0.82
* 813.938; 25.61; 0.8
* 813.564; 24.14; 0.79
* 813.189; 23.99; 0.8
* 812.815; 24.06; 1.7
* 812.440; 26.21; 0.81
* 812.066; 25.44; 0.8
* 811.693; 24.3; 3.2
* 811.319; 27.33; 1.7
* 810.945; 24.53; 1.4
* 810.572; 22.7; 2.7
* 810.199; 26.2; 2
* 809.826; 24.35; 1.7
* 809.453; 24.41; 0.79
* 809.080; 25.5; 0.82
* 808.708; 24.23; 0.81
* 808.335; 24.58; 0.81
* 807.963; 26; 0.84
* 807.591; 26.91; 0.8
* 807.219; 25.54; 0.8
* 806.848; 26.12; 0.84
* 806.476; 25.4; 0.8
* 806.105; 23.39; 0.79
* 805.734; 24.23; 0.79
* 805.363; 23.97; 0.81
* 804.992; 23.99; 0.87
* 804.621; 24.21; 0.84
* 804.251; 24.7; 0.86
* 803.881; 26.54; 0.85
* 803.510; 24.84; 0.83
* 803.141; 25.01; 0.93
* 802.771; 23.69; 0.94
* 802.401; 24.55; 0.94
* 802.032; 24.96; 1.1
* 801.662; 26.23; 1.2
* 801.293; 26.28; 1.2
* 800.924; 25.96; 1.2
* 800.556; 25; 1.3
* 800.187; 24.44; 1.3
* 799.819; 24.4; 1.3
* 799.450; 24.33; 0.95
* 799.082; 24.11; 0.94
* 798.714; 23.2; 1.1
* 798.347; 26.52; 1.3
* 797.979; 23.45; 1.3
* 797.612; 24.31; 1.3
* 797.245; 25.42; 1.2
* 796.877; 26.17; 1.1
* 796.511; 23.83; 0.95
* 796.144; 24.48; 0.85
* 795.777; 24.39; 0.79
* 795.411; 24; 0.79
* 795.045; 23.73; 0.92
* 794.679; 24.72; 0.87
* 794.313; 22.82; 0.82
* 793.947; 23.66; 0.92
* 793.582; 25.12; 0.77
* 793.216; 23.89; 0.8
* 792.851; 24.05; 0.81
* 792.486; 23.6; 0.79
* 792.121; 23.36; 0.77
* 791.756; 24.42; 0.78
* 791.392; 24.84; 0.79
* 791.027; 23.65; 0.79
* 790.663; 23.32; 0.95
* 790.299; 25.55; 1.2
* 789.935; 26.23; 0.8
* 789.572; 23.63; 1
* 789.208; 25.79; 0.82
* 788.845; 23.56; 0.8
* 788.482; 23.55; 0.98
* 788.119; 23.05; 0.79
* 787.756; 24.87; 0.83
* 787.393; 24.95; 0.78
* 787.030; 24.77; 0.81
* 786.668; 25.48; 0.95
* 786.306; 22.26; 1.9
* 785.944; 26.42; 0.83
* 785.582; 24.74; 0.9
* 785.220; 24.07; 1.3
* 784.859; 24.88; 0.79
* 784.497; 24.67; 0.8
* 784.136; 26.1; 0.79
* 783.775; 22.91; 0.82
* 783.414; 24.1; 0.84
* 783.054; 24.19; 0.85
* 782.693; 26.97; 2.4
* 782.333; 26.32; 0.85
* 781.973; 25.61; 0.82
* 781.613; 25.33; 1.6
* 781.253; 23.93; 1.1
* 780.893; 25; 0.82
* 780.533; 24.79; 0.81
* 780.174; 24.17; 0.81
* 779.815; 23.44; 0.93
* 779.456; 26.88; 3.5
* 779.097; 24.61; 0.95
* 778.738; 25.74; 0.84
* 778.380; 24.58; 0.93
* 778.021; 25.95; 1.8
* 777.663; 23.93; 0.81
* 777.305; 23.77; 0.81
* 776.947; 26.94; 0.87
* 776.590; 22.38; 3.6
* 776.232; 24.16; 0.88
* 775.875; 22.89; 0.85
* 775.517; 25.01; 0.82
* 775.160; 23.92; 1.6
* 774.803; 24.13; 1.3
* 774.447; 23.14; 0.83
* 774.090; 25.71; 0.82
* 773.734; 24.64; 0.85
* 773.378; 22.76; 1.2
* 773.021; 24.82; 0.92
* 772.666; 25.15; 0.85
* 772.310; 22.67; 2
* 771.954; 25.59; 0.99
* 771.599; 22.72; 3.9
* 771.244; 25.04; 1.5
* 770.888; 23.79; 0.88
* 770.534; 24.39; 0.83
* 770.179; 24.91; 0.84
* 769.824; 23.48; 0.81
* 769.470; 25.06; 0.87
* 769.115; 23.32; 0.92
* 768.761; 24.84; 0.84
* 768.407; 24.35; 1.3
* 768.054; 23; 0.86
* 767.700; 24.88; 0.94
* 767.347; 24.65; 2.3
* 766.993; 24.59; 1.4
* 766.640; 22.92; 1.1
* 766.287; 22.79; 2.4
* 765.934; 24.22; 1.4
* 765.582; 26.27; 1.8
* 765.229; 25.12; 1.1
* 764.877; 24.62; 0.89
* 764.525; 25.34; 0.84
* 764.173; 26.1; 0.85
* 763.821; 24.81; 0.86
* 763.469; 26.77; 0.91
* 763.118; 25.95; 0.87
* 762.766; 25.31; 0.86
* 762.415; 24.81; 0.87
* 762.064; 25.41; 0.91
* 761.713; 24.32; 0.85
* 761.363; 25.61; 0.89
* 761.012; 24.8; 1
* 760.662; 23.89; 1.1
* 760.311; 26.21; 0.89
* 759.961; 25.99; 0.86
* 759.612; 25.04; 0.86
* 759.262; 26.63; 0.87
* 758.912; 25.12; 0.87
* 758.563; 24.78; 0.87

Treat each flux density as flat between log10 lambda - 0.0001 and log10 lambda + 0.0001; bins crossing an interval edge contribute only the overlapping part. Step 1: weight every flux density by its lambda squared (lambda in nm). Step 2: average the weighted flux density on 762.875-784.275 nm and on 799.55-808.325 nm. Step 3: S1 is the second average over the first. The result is 1.10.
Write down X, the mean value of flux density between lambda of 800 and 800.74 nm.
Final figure 24.7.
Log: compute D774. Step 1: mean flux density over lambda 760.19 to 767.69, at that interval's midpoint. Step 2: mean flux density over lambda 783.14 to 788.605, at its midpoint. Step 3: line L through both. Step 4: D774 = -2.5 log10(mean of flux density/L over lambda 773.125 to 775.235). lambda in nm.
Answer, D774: 0.03 mag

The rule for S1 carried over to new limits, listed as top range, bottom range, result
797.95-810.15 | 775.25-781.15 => 1.08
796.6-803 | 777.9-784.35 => 1.04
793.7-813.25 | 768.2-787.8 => 1.08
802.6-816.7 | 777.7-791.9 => 1.07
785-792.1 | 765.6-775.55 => 1.06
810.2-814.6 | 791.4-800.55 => 1.07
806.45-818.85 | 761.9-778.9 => 1.13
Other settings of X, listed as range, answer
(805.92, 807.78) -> 25.5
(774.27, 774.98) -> 23.7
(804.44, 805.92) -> 24.1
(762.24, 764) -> 25.5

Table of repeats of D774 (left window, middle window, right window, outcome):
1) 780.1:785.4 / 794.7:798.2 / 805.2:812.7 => 0.023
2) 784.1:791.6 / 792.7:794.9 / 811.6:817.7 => 0.026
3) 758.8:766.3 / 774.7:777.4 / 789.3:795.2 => 0.028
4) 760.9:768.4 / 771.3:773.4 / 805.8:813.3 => 0.035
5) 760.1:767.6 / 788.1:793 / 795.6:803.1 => 0.027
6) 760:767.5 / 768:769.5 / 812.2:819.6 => 0.038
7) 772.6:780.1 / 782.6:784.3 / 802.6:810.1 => -0.006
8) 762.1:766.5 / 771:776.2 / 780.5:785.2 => 0.040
